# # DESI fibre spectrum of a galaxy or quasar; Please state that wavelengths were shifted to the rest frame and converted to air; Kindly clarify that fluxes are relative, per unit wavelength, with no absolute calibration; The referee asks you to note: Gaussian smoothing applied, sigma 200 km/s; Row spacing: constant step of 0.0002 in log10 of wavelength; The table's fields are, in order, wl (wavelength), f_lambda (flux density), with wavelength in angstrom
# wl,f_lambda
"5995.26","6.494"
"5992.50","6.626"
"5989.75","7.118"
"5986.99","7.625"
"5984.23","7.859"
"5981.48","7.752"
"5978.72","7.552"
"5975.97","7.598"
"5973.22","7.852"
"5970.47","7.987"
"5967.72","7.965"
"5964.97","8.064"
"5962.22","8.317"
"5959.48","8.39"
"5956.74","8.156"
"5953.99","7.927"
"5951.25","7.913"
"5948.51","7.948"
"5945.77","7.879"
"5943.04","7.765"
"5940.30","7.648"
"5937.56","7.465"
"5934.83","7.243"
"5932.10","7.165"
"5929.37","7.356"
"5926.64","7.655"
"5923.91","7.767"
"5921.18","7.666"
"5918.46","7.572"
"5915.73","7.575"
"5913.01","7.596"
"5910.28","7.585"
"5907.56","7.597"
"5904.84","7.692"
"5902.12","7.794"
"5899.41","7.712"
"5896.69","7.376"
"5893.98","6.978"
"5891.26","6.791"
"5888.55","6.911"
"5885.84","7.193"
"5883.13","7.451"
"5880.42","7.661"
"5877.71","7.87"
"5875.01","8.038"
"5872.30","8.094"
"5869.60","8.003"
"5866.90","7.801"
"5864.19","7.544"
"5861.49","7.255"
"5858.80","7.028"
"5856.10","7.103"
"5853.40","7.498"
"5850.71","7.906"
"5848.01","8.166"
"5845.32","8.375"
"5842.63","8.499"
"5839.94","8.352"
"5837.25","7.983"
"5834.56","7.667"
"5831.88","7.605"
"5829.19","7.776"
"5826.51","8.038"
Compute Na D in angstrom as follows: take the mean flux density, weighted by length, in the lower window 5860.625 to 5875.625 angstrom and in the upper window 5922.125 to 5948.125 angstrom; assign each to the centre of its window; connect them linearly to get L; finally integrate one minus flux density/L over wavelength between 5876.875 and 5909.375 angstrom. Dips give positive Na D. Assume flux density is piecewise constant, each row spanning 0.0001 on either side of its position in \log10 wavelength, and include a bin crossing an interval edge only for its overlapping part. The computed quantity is 1.2 angstrom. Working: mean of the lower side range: 7.79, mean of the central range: 7.41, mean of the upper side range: 7.57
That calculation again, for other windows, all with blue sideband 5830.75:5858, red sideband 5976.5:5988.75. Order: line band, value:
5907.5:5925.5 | 0.36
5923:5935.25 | 0.50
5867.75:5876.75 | -0.20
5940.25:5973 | -1.24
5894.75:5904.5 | 0.27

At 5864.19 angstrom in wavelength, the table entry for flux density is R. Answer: 7.544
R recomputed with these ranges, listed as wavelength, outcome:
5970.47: 7.987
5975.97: 7.598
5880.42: 7.661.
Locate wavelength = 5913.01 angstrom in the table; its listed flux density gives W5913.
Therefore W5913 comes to 7.596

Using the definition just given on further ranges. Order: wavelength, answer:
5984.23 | 7.859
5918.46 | 7.572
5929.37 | 7.356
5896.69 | 7.376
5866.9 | 7.801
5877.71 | 7.87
